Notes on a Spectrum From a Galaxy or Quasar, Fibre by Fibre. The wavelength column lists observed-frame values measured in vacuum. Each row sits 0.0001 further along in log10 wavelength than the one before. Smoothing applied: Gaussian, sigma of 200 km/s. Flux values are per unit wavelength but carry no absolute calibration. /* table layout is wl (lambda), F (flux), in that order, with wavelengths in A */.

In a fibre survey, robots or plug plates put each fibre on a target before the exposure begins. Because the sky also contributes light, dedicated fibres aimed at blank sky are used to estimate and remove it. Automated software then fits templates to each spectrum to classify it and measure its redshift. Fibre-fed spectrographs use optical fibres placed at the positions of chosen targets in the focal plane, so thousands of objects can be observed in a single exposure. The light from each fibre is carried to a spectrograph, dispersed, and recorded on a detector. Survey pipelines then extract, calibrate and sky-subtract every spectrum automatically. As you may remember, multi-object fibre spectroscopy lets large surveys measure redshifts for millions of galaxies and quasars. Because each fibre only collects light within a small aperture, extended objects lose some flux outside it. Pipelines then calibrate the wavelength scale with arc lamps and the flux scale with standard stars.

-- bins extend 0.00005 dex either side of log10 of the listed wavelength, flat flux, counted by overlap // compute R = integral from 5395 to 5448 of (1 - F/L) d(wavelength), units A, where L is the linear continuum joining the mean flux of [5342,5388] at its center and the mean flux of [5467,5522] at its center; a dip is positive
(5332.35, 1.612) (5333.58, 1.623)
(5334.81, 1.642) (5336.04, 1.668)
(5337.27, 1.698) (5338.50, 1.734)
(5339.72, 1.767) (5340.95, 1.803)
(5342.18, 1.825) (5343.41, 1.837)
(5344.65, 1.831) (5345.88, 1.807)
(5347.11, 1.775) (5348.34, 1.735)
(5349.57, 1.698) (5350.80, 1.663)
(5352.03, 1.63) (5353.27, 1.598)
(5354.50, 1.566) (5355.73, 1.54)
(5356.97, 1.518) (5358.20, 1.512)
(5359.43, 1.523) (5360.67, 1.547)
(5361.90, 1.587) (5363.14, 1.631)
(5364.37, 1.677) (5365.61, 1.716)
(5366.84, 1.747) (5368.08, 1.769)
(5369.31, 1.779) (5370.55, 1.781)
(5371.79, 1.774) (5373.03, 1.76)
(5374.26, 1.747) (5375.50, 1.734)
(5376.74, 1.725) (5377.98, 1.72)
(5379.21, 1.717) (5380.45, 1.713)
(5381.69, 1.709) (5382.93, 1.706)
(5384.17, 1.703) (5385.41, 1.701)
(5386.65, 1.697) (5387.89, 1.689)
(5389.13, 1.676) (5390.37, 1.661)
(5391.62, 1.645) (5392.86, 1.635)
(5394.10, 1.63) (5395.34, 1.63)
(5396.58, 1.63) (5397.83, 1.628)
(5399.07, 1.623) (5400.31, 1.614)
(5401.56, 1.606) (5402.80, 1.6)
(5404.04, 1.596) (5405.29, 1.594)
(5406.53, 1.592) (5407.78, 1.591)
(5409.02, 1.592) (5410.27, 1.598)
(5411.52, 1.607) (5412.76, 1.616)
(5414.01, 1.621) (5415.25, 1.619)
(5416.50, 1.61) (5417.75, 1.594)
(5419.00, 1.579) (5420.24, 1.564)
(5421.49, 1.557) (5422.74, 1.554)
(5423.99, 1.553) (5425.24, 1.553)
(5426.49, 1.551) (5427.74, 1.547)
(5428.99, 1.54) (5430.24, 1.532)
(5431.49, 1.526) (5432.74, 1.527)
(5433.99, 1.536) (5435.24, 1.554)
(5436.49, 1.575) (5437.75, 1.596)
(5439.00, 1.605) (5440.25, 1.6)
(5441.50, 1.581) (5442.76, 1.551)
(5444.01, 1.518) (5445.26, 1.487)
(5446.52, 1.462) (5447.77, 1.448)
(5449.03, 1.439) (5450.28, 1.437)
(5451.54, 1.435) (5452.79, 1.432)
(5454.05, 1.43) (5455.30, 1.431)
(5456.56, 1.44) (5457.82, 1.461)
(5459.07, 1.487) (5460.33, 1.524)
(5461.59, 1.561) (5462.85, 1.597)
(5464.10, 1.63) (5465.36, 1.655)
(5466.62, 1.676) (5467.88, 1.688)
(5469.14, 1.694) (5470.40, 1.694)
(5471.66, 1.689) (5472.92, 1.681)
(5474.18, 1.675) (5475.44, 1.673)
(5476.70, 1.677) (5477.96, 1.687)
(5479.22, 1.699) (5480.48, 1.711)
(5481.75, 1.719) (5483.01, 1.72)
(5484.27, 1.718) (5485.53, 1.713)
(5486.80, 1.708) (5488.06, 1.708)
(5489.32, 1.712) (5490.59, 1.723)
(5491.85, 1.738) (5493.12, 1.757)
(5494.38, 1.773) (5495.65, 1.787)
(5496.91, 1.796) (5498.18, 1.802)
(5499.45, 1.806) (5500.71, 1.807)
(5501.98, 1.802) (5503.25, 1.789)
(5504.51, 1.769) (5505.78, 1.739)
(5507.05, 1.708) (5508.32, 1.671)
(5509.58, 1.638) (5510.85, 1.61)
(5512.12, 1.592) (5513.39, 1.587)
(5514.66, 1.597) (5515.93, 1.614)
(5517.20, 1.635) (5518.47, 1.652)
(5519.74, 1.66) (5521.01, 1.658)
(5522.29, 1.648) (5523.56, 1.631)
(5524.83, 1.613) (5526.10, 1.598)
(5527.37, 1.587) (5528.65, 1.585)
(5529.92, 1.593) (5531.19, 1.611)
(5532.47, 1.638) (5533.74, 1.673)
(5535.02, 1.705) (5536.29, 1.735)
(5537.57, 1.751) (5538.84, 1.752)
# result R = 3.86 A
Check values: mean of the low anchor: 1.69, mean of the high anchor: 1.7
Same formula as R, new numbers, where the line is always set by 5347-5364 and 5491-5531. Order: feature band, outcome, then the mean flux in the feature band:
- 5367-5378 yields -0.97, 1.75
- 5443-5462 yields 2.16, 1.47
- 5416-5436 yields 1.06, 1.55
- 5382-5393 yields -0.41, 1.68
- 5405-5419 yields 0.27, 1.6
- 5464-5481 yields -0.17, 1.68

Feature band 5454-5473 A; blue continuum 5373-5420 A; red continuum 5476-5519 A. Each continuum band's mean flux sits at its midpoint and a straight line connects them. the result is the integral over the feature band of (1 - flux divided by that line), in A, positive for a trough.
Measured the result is 1.2 A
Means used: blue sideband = 1.65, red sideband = 1.71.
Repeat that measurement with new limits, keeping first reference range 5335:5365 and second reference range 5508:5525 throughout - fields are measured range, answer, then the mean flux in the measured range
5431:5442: 0.6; 1.57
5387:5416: 0.7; 1.62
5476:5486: -0.4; 1.71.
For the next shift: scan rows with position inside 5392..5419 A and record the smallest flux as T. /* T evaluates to 1.579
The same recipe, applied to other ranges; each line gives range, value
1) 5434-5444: 1.551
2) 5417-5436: 1.526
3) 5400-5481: 1.43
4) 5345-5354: 1.598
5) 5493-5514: 1.587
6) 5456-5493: 1.44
